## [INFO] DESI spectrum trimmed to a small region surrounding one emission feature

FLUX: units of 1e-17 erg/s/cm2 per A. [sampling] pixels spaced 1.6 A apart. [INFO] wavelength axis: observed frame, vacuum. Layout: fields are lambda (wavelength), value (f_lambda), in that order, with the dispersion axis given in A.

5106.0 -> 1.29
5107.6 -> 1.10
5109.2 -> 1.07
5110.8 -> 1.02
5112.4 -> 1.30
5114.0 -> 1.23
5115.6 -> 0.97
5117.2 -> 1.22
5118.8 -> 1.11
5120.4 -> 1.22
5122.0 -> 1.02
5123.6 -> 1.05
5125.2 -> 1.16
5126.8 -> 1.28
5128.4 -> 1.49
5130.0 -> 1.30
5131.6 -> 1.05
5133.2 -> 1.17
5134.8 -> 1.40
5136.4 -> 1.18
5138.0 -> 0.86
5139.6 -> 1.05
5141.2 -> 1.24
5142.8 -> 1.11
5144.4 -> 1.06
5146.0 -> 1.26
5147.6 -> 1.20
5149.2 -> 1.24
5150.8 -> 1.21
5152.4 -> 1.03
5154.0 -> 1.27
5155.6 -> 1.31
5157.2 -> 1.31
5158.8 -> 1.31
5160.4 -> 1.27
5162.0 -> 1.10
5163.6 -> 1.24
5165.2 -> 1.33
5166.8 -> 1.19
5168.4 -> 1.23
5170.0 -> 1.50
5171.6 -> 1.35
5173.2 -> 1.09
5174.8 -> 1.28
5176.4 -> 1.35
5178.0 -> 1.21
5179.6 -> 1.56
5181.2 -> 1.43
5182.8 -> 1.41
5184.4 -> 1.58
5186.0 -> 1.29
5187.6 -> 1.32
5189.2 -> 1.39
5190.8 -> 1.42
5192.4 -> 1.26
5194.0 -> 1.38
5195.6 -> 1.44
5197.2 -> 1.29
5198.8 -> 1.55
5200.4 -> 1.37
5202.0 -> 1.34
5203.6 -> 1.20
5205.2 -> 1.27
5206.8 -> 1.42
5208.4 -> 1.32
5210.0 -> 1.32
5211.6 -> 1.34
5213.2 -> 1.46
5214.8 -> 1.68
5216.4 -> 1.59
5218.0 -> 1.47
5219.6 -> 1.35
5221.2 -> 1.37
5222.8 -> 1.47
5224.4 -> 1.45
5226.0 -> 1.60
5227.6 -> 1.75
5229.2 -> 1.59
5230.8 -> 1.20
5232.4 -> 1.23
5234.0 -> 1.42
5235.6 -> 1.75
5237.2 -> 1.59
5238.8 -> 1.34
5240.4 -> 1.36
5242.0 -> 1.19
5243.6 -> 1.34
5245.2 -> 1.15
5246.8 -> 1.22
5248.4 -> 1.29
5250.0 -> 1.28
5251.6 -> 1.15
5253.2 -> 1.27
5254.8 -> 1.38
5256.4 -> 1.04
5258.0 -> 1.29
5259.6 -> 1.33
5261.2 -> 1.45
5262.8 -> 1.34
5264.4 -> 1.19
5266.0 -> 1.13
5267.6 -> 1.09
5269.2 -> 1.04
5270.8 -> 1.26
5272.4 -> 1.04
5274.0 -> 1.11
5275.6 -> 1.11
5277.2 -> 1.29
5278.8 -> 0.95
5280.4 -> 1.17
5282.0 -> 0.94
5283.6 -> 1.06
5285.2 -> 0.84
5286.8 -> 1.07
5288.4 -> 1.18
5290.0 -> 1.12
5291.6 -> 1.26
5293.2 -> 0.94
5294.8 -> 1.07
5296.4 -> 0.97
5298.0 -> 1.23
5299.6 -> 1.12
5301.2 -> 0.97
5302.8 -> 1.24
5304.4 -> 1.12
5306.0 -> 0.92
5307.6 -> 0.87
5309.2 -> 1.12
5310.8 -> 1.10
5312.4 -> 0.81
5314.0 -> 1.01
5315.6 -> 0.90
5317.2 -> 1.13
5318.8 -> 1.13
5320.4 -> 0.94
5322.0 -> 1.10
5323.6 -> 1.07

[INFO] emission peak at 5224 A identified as C III] 1909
